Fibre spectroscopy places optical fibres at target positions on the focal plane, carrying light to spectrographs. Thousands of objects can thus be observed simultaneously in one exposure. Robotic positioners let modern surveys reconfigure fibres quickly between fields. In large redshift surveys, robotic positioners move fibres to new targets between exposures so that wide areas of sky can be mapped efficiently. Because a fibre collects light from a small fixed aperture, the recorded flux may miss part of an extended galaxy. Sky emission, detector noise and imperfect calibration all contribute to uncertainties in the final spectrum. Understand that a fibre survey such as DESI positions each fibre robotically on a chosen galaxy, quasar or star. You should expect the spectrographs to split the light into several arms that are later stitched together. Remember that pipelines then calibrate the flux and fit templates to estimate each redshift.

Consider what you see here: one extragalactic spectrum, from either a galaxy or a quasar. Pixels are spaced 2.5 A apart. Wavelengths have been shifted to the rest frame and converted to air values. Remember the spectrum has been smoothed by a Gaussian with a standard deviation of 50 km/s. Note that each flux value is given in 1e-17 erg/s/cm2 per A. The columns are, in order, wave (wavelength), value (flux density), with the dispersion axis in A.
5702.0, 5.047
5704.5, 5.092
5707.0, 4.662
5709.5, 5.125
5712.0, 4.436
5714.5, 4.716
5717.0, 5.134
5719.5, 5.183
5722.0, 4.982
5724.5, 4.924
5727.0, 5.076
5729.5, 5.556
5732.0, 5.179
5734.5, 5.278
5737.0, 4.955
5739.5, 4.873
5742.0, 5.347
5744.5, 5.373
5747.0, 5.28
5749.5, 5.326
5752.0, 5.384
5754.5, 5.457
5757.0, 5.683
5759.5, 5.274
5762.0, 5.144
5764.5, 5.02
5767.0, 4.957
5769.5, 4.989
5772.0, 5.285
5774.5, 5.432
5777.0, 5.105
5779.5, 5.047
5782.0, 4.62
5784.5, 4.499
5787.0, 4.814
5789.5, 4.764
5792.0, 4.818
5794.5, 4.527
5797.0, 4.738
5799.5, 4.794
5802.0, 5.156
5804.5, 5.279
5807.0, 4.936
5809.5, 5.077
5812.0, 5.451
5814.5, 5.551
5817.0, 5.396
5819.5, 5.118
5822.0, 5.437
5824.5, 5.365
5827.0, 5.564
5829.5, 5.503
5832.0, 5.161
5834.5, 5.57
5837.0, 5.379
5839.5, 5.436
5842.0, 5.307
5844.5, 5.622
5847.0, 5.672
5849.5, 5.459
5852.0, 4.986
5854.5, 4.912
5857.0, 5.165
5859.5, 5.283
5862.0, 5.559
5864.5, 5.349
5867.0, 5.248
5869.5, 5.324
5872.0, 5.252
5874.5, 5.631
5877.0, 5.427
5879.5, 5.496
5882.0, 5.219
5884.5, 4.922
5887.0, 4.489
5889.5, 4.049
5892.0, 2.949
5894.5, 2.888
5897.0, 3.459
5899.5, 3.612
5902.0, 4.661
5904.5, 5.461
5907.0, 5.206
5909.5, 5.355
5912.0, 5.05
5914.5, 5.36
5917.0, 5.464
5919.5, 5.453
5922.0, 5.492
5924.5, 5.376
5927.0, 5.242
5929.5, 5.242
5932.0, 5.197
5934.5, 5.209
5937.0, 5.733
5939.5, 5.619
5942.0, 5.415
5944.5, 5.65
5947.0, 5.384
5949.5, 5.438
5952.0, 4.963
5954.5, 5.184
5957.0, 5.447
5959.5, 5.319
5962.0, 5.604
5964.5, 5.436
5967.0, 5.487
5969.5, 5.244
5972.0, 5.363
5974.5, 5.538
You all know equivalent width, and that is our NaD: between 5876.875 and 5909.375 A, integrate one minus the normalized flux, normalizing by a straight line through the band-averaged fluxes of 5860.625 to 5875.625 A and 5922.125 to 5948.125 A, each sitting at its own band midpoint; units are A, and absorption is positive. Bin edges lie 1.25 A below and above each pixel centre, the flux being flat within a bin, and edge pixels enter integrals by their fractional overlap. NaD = 5.7 A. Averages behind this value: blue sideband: 5.39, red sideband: 5.41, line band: 4.45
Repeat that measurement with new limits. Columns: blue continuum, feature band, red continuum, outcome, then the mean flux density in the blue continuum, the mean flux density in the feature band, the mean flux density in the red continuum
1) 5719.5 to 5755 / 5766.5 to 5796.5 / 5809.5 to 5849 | 2.33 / 5.21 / 4.9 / 5.42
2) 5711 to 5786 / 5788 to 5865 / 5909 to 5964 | -0.13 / 5.12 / 5.23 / 5.37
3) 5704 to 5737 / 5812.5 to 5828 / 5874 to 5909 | -2.20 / 5.02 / 5.4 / 4.53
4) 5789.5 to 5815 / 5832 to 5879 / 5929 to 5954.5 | -1.96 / 5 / 5.36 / 5.38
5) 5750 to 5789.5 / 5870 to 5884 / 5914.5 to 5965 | -0.23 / 5.11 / 5.37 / 5.39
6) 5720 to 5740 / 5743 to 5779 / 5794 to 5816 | -1.14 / 5.11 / 5.26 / 5.08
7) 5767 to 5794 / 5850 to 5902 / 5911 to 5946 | 4.52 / 4.93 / 4.77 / 5.4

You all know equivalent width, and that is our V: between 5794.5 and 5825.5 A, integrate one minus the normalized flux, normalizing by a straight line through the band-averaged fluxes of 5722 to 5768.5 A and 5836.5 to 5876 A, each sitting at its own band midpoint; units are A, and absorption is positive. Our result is 0.8 A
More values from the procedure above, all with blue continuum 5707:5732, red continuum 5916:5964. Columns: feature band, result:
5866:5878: -0.2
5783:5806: 1.4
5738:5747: -0.3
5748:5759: -0.8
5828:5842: -0.5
